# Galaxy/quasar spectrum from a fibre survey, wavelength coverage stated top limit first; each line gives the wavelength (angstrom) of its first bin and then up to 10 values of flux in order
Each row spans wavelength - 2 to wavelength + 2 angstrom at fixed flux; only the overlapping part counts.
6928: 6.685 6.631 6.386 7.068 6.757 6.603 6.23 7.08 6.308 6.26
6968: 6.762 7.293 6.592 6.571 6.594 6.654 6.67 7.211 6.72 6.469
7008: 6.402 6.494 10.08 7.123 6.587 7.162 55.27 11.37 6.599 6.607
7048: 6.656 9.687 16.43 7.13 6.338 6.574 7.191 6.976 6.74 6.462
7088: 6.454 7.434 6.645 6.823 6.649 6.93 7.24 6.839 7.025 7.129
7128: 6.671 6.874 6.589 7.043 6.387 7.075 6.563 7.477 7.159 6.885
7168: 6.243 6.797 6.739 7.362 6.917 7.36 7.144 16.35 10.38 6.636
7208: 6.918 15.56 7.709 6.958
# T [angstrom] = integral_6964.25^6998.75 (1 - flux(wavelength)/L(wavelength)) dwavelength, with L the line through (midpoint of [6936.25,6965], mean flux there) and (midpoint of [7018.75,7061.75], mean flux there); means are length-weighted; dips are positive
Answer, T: 7.77 angstrom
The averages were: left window 6.61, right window 12.9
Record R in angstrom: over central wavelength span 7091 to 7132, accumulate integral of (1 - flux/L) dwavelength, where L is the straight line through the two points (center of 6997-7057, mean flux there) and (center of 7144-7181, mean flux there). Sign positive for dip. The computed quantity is 7.5 angstrom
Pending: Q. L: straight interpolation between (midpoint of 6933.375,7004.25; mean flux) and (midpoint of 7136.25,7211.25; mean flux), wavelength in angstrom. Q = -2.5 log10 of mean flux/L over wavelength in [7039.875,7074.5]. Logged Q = -0.15 mag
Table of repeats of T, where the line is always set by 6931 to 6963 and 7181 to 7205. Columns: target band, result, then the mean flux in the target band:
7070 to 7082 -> 1.5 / 6.97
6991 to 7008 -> 1.0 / 6.73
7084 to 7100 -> 2.6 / 6.79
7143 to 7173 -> 6.7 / 6.84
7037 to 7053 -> 0.3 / 7.49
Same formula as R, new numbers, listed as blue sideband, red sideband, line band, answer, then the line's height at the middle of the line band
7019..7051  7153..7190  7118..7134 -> 3.90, 9.16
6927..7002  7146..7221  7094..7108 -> 1.57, 7.59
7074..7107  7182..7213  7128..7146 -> 2.77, 7.95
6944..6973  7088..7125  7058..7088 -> 0.51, 6.87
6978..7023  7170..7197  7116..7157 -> 4.92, 7.8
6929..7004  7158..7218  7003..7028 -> -0.54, 7.06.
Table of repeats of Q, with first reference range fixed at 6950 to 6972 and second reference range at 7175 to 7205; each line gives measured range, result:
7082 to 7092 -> 0.17 mag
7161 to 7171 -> 0.27 mag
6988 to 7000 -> 0.01 mag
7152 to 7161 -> 0.18 mag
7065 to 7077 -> 0.12 mag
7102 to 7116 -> 0.15 mag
